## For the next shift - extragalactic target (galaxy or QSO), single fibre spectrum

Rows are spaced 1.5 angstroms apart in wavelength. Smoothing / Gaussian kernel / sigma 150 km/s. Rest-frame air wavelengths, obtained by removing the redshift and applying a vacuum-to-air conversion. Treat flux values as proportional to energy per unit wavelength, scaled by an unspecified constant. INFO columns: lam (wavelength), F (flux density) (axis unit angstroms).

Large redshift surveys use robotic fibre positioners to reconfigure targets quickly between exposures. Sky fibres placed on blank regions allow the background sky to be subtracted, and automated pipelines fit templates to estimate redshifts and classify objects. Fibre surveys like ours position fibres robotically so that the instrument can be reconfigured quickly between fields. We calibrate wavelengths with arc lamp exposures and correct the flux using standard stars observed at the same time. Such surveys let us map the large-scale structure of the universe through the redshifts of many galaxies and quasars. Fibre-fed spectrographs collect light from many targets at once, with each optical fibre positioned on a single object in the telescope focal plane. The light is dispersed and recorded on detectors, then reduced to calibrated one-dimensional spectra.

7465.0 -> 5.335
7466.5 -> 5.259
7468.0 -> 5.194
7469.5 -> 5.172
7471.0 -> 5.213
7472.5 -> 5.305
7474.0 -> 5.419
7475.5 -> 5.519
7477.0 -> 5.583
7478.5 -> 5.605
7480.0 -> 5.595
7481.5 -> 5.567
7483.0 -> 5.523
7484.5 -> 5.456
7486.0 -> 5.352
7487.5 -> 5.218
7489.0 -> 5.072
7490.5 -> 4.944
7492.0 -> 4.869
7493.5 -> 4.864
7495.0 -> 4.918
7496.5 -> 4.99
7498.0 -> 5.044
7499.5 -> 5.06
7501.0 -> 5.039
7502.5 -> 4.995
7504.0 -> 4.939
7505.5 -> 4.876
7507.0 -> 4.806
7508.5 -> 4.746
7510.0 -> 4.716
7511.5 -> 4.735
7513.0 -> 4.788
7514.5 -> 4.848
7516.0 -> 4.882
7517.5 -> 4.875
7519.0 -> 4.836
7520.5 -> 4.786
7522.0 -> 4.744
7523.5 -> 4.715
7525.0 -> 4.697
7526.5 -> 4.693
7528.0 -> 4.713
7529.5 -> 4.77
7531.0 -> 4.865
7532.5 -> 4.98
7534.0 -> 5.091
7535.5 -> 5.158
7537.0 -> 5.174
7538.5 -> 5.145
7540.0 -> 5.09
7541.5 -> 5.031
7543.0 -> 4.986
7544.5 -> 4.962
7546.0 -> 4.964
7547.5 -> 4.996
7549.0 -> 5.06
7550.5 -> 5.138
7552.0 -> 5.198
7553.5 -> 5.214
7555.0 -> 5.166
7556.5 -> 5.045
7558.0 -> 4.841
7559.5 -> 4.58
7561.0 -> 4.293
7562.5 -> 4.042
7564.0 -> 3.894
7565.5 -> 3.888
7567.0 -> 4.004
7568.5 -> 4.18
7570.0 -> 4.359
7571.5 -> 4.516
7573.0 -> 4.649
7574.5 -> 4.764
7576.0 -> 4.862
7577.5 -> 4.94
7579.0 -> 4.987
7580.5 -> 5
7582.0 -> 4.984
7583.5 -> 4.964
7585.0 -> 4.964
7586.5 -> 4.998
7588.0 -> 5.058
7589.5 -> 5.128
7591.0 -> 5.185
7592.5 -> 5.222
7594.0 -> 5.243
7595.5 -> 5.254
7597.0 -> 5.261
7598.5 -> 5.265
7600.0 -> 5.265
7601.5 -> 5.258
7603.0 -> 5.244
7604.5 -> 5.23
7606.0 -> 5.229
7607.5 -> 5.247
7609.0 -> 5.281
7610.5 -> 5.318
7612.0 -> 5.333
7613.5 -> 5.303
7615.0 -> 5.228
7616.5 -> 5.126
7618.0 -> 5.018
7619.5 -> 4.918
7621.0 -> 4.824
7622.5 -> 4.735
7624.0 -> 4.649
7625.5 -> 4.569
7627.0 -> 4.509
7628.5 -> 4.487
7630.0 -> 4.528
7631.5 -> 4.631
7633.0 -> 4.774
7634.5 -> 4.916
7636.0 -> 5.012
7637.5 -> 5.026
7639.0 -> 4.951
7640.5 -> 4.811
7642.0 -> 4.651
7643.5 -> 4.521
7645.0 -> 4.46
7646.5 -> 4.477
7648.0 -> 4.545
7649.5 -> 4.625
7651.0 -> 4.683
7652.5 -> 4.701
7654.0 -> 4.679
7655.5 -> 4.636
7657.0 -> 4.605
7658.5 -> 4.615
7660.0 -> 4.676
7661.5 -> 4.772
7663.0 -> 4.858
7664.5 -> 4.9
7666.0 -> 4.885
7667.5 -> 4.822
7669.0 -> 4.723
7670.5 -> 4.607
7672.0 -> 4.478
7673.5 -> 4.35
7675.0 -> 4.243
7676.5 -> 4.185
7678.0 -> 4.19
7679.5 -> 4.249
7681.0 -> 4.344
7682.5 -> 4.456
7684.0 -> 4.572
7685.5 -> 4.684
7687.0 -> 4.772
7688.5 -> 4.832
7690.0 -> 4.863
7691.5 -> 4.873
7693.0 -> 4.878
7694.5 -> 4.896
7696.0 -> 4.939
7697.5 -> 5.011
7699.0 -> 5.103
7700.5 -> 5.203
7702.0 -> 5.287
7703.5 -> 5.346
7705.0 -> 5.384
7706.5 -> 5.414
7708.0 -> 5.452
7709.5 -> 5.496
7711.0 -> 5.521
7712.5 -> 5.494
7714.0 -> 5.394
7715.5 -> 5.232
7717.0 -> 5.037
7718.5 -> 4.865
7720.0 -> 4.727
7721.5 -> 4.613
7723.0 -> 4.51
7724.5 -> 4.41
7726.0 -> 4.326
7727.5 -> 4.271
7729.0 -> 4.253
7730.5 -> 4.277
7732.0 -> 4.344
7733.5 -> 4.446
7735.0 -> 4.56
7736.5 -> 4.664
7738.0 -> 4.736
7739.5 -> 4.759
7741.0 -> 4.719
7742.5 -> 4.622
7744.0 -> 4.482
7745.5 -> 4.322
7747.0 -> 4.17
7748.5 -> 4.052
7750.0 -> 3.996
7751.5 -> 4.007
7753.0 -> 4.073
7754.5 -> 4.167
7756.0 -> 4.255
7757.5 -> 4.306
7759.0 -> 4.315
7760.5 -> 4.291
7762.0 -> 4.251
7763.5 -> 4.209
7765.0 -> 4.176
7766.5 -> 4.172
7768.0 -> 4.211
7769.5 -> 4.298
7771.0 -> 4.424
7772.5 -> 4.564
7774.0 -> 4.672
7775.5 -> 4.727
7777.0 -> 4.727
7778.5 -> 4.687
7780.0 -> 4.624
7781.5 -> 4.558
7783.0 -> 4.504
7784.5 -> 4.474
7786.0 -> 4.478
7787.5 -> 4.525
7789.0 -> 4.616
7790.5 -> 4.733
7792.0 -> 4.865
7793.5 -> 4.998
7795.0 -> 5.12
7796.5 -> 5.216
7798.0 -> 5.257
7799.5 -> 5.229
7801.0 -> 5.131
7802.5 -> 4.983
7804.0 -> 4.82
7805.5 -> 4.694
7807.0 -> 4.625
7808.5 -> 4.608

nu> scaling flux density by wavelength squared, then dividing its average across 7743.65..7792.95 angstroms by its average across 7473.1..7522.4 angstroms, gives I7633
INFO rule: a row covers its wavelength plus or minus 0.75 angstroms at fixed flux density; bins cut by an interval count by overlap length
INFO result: 0.93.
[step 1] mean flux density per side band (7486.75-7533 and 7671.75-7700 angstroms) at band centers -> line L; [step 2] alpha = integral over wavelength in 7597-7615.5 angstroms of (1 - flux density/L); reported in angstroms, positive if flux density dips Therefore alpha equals -2.0 angstroms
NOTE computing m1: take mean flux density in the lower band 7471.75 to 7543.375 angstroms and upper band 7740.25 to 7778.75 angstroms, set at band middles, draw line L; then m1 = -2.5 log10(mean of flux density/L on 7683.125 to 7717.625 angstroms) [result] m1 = -0.14 mag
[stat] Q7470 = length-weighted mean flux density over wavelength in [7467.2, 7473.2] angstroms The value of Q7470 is 5.22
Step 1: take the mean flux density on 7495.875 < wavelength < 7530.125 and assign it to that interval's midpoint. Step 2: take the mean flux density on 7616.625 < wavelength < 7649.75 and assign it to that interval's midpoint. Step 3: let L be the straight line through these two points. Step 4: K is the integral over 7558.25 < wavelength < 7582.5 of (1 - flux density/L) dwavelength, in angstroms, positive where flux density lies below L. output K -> 1.4 angstroms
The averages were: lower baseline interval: 4.84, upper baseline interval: 4.72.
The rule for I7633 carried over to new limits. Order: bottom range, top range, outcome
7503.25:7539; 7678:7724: 1.07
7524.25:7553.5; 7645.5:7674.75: 0.96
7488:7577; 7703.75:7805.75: 1.02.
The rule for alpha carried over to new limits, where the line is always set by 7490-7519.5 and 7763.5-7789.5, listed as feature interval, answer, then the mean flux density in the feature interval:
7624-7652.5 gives 0.1 angstroms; 4.68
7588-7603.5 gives -1.5 angstroms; 5.22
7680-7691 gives -0.1 angstroms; 4.64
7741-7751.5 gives 0.6 angstroms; 4.29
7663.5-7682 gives 0.6 angstroms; 4.5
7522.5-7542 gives -0.3 angstroms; 4.93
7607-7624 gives -1.3 angstroms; 5.1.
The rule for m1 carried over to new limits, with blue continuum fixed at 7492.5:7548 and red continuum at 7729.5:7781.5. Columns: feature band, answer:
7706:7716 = -0.21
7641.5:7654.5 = 0.01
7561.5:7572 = 0.17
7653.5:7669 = -0.03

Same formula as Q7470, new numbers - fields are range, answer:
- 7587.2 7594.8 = 5.17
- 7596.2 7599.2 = 5.26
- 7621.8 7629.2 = 4.59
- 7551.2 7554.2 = 5.2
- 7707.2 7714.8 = 5.47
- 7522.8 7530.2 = 4.72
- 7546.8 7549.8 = 5.03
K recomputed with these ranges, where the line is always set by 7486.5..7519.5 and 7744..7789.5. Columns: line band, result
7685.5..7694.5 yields -0.62 angstroms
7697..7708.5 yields -2.00 angstroms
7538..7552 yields -0.64 angstroms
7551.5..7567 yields 0.72 angstroms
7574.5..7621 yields -4.10 angstroms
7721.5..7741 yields -0.19 angstroms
